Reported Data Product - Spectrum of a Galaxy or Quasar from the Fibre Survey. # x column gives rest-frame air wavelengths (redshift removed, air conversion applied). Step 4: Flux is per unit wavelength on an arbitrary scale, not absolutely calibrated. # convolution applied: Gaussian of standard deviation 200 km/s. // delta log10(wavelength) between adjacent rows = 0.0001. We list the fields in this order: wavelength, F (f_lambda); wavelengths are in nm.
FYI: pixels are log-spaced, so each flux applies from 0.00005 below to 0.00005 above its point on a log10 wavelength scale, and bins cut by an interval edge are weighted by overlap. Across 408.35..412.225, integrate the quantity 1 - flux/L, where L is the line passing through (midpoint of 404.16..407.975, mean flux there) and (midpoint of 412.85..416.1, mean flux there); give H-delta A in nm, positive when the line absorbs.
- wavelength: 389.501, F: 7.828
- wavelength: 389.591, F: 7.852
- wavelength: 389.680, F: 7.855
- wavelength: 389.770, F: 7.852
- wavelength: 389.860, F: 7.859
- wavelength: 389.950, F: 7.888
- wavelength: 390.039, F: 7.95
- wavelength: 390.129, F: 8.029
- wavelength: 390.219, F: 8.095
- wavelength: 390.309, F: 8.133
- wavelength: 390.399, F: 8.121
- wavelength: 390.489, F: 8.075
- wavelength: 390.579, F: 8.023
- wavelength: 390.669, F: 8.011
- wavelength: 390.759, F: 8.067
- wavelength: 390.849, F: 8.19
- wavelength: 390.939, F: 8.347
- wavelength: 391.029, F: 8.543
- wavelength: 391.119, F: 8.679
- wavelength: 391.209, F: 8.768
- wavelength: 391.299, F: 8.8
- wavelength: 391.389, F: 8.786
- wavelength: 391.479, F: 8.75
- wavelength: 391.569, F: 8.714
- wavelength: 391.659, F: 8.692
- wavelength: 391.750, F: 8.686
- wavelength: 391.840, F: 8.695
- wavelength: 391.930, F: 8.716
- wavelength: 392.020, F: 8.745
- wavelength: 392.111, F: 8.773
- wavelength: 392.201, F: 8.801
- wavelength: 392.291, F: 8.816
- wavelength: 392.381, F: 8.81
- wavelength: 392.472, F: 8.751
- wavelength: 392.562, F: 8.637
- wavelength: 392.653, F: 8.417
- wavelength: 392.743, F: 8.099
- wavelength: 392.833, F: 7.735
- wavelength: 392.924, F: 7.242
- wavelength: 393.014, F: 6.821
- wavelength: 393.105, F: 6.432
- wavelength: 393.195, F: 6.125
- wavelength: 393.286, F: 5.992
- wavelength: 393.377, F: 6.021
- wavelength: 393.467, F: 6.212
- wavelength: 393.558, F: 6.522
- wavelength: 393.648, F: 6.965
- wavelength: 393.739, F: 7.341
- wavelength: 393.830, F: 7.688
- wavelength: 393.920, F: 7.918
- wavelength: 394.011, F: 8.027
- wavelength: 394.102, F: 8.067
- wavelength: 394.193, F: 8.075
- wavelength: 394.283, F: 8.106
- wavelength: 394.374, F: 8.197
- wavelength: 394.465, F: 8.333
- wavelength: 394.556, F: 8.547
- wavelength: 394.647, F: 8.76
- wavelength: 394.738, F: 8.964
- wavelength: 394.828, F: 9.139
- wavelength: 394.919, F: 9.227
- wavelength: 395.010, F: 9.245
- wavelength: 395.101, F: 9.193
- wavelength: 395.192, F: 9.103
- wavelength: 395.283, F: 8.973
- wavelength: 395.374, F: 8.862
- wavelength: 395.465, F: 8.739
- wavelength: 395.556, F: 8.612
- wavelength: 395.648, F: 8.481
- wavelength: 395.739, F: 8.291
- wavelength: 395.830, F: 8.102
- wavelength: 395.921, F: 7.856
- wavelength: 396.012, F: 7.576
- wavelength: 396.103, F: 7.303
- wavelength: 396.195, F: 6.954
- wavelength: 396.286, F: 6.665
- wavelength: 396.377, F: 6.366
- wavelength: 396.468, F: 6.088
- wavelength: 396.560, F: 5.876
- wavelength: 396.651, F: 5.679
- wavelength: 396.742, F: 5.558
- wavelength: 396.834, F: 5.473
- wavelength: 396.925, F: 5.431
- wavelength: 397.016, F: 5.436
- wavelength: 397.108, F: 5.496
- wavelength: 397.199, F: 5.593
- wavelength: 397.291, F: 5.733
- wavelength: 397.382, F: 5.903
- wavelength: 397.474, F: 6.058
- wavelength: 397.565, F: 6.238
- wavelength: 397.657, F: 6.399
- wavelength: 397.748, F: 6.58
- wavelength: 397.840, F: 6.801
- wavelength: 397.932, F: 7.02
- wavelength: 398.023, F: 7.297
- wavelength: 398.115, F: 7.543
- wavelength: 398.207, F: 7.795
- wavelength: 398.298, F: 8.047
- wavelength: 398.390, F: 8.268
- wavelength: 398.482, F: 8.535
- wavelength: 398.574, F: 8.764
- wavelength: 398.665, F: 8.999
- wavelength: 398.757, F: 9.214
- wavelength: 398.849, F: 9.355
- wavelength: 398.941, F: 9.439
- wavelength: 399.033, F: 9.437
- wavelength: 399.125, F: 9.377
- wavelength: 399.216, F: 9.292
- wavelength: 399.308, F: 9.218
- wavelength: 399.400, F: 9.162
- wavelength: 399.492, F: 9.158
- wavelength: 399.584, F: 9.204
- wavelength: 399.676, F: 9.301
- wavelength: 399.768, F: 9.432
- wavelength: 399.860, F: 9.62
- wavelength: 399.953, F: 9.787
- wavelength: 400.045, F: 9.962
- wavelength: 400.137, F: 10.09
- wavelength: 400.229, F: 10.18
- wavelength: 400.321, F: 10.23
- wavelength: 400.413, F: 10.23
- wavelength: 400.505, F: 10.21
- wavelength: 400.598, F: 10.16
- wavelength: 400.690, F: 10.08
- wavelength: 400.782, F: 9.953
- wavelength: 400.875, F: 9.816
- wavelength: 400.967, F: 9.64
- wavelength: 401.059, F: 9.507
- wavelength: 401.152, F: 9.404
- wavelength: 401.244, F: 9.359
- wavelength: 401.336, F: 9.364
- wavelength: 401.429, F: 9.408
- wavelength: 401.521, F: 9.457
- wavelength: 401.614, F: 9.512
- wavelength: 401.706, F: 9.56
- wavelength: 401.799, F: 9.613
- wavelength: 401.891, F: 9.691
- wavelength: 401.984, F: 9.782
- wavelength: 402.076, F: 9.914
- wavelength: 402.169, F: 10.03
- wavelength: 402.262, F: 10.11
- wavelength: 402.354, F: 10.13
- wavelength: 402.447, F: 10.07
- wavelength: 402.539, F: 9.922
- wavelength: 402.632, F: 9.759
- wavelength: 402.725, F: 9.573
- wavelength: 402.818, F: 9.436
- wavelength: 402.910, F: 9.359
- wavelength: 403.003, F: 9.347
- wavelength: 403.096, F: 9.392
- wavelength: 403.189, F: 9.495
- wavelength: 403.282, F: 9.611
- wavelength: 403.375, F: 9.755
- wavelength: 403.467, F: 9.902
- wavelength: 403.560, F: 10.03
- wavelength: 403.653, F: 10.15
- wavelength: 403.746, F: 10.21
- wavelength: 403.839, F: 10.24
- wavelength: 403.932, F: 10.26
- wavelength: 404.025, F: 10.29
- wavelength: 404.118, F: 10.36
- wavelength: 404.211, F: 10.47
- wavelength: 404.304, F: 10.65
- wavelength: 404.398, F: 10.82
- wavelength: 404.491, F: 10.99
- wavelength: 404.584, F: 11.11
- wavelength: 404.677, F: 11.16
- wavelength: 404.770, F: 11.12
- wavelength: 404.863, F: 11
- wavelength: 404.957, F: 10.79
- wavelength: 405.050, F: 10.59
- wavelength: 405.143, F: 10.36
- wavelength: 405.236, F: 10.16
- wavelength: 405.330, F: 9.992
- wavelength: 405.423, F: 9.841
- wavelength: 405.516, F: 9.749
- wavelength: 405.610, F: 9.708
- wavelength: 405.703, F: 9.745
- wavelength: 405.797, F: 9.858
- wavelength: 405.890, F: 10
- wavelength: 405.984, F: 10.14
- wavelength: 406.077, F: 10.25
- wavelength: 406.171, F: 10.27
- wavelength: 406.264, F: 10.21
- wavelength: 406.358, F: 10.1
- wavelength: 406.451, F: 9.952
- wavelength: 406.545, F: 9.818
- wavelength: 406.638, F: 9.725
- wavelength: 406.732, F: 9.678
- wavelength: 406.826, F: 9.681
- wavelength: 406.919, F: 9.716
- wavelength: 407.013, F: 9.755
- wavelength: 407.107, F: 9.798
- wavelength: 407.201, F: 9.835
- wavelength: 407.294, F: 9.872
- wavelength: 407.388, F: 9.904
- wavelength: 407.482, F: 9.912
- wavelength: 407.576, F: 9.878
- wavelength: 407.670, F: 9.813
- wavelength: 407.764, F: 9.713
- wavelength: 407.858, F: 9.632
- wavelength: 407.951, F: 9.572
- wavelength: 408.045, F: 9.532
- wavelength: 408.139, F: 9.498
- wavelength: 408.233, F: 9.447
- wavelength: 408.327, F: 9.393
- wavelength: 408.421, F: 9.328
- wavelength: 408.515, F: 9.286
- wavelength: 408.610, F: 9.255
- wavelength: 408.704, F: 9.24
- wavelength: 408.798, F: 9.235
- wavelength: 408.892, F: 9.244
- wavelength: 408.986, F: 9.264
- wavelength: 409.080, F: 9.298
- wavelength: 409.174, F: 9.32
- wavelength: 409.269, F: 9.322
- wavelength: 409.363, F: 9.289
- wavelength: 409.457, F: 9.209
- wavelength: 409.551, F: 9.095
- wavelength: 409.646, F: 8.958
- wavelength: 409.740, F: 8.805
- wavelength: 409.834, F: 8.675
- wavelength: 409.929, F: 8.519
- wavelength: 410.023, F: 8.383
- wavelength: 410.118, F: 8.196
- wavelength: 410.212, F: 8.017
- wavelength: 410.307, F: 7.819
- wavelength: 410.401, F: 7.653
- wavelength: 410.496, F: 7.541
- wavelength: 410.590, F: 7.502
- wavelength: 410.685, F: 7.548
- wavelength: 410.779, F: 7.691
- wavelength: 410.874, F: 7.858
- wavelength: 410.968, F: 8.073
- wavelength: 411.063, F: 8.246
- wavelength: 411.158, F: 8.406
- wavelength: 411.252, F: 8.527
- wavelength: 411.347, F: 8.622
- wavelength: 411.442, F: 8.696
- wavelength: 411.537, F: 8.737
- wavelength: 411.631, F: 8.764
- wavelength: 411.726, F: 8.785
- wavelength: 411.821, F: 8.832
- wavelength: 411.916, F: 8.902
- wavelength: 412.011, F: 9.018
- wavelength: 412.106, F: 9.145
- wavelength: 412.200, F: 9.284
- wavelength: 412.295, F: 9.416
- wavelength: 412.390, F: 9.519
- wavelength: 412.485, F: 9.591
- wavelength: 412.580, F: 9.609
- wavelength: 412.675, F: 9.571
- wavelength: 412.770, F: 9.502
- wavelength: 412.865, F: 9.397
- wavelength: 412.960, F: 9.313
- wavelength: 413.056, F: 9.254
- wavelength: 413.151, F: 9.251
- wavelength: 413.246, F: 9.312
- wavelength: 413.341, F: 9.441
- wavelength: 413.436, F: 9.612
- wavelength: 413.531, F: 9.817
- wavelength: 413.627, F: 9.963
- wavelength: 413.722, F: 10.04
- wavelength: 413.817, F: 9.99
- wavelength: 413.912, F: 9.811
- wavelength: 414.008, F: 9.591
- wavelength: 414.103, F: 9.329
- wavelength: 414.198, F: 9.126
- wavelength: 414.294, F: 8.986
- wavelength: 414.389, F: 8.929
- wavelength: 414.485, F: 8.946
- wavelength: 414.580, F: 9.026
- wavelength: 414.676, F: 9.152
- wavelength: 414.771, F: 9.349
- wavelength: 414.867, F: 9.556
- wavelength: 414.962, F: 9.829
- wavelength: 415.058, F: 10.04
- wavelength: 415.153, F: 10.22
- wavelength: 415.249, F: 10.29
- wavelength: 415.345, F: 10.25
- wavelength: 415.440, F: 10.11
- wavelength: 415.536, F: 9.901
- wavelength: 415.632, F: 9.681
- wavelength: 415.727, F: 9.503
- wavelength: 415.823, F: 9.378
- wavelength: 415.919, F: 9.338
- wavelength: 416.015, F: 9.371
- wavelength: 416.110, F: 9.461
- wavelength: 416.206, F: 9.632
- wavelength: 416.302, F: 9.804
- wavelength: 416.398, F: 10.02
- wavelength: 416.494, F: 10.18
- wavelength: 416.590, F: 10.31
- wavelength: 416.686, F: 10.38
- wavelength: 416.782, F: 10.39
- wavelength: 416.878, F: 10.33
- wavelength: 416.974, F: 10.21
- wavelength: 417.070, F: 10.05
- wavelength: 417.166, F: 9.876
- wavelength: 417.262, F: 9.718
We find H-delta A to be 0.46 nm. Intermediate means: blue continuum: 10.1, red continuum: 9.56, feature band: 8.67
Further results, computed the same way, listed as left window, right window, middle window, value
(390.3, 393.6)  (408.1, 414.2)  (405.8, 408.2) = -0.29 nm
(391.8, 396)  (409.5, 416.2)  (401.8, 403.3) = -0.20 nm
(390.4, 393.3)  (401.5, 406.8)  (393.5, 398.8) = 0.80 nm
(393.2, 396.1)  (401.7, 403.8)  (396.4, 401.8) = 0.42 nm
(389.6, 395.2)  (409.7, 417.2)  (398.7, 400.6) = -0.25 nm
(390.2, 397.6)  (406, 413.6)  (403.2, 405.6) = -0.46 nm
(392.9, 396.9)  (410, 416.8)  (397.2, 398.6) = 0.14 nm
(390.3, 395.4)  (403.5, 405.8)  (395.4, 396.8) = 0.25 nm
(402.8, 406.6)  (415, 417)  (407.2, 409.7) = 0.16 nm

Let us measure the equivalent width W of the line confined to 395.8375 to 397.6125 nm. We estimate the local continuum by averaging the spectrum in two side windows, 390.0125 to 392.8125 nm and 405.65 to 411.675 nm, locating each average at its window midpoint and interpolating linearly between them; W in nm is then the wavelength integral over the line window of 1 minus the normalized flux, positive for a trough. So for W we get 0.50 nm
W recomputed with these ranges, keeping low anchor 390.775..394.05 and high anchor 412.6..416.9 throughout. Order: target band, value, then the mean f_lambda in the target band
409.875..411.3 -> 0.20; 8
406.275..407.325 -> -0.09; 9.83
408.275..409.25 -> -0.01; 9.28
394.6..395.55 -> -0.10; 9.01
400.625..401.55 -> -0.11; 9.62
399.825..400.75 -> -0.16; 10.1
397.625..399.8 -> -0.01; 8.5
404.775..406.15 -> -0.19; 10.2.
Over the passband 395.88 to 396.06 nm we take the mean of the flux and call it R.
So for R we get 7.72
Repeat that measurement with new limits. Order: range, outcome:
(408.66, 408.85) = 9.25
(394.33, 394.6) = 8.35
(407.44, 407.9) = 9.78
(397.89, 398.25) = 7.41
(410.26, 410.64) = 7.63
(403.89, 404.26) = 10.4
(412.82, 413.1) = 9.29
